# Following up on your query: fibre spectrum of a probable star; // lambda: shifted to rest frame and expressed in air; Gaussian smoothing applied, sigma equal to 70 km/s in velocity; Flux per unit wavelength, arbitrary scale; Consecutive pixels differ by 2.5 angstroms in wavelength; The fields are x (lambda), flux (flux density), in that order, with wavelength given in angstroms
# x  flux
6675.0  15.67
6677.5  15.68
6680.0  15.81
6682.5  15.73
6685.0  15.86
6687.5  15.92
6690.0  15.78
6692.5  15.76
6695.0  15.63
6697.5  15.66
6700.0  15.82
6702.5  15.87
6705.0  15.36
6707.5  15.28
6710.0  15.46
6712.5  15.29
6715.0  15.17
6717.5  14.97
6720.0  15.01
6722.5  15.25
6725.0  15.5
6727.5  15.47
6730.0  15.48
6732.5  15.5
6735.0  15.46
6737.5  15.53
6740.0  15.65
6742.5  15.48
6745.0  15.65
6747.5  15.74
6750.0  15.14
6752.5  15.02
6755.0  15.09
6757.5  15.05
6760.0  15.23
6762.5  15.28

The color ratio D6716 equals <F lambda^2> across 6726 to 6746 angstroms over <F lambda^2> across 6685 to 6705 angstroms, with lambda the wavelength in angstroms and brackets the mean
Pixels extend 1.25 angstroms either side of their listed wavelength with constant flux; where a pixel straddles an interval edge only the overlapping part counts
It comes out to 1.00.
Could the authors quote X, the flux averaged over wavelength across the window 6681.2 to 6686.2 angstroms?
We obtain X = 15.8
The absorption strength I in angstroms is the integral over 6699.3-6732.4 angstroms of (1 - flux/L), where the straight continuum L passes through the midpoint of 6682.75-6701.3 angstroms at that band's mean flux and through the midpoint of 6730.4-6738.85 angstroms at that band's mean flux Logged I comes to 0.5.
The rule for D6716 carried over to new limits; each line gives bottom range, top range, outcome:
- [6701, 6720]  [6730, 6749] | 1.02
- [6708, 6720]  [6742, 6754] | 1.02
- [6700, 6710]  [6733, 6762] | 1.00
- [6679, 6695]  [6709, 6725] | 0.97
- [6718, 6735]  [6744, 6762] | 1.00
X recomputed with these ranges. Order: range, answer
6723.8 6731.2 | 15.5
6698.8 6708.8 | 15.6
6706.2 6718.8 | 15.2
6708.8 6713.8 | 15.4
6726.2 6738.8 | 15.5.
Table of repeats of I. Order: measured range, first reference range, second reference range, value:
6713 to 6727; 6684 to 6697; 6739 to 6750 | 0.4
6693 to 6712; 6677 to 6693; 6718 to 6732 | 0.0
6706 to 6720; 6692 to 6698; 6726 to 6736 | 0.3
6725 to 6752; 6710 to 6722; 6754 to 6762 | -0.6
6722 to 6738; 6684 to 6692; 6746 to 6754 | 0.0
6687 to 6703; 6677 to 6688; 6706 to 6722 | -0.2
